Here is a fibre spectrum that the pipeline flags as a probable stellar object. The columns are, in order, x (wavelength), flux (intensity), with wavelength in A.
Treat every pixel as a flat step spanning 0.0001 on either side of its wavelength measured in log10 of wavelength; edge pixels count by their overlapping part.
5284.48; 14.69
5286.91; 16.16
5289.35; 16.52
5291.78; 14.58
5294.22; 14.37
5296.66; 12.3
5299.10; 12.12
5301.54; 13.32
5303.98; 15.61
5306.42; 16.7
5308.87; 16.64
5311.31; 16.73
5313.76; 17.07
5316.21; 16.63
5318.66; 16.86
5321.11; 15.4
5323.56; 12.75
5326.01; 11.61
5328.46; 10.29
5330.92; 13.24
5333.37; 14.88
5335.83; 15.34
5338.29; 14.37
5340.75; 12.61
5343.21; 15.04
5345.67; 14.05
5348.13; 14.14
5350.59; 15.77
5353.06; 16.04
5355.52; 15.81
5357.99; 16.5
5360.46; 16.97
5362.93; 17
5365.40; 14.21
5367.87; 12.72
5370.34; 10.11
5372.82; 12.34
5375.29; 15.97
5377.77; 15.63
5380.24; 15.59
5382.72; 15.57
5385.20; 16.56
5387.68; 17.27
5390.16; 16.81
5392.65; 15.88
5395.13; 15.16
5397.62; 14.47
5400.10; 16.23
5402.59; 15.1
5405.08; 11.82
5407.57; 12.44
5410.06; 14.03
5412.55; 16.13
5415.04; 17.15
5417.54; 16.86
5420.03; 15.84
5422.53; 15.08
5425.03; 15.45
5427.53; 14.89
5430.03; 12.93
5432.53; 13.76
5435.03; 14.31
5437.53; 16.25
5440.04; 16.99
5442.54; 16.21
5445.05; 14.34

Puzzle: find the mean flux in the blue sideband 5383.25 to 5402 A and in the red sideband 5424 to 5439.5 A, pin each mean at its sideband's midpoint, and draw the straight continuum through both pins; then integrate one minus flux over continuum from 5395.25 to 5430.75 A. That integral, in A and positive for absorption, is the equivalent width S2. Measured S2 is 0.9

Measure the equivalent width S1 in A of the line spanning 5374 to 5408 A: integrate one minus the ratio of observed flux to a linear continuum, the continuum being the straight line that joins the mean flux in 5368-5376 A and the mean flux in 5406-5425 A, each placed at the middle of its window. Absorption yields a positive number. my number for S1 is -4.1 A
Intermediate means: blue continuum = 12.6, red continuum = 15.3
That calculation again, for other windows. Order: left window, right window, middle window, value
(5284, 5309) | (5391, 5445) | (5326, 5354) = 1.58 A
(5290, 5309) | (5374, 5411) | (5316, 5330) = 0.85 A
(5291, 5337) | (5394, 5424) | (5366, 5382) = 1.13 A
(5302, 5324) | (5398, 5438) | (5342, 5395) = 0.64 A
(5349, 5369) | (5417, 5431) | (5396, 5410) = 1.14 A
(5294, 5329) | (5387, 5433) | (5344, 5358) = -0.41 A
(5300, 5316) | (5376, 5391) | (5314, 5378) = 6.37 A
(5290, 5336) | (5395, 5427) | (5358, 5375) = 0.72 A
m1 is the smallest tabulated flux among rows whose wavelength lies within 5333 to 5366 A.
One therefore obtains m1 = 12.61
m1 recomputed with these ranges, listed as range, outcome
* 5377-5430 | 11.82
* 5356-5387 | 10.11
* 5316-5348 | 10.29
